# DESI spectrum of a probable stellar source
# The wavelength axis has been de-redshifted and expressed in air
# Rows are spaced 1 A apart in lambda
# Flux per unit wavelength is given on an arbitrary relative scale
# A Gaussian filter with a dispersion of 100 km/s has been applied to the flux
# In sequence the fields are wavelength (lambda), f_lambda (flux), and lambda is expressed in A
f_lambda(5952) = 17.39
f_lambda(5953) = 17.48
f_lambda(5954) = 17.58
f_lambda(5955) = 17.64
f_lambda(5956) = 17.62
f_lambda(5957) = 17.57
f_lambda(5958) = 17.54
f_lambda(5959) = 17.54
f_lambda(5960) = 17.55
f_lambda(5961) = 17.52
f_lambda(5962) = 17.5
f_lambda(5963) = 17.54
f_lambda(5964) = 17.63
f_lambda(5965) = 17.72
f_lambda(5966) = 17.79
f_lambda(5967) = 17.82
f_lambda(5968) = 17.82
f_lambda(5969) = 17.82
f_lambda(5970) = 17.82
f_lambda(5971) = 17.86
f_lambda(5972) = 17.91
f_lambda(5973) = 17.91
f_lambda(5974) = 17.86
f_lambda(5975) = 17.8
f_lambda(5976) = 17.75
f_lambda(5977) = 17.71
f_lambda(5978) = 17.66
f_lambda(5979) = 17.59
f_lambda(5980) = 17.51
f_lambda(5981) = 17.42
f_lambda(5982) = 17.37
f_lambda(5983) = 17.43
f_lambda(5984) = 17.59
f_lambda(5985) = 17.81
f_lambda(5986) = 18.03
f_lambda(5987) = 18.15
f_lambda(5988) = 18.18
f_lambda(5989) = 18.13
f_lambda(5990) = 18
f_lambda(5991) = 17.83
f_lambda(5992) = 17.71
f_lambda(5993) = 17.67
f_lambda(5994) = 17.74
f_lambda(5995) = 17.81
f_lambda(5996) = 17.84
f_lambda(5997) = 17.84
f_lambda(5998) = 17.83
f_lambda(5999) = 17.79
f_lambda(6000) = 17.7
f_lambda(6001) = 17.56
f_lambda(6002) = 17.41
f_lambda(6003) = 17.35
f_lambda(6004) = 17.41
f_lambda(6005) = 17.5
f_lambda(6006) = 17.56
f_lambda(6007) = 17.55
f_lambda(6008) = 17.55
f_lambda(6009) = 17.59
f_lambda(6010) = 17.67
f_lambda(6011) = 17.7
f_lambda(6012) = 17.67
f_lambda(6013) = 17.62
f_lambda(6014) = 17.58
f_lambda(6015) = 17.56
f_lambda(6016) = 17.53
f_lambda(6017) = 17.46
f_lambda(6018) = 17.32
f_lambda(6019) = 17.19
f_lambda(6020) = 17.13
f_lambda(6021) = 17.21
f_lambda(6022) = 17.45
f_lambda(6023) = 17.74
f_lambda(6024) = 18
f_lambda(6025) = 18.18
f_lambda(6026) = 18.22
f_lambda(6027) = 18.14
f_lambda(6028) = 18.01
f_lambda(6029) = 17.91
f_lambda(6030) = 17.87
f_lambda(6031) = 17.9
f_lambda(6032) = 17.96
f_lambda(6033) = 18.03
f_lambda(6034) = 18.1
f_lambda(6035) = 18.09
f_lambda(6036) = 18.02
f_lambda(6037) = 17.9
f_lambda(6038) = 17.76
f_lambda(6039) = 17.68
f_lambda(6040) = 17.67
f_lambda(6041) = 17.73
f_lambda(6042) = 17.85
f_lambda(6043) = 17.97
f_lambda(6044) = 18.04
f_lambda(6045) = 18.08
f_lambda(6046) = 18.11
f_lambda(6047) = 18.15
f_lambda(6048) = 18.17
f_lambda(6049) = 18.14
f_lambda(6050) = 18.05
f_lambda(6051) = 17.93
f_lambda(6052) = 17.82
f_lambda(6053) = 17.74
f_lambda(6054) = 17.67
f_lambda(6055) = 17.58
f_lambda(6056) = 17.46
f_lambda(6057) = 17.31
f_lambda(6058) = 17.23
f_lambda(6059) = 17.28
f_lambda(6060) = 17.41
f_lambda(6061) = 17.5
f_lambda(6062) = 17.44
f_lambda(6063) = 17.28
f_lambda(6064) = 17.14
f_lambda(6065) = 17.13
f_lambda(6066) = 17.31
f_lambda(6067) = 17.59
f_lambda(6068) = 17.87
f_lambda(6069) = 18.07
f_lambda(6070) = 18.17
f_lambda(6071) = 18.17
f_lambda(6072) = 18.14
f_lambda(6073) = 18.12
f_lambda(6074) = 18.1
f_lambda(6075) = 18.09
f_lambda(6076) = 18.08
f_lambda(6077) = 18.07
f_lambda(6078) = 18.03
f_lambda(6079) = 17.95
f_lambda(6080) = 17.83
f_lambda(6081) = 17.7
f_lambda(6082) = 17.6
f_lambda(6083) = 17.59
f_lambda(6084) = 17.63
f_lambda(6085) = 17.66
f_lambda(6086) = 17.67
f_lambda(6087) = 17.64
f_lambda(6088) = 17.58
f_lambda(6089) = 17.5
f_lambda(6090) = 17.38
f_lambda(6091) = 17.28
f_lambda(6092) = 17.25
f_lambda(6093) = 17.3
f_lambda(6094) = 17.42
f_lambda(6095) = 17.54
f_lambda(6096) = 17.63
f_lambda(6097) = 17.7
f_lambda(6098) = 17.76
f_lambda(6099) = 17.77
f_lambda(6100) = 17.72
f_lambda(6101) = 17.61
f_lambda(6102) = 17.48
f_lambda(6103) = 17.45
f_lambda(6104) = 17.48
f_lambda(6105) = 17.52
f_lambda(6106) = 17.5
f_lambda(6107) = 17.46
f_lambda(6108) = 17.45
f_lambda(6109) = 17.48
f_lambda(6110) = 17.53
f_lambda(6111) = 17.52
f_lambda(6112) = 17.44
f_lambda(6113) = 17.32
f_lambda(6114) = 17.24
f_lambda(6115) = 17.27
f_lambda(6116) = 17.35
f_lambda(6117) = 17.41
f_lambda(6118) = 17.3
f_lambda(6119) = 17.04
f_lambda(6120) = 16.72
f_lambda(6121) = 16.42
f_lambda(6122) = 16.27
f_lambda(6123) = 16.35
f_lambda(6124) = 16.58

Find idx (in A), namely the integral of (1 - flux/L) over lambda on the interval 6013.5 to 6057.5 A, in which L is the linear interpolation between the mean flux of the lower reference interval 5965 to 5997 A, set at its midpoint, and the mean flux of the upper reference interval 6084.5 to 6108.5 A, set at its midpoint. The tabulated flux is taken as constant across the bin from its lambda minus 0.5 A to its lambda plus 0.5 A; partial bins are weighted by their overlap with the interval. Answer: -0.3 A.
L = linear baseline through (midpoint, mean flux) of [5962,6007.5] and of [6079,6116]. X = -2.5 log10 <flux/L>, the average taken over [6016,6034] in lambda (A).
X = -0.01 mag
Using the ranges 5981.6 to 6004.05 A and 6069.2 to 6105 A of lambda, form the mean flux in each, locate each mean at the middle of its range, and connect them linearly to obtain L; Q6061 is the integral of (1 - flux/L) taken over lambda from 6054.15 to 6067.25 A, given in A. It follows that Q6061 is 0.3 A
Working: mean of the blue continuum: 17.8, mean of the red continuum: 17.7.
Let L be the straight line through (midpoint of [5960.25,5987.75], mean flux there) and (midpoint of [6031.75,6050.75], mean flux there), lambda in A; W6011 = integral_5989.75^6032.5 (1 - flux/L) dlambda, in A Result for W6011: 0.4 A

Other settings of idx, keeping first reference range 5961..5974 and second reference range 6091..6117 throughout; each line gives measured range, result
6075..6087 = -0.2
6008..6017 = 0.0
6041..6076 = -0.4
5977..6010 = 0.0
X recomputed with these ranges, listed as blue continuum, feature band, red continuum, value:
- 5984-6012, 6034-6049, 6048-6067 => -0.022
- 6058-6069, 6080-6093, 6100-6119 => -0.007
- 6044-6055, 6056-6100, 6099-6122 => 0.002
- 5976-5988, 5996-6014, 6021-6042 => 0.011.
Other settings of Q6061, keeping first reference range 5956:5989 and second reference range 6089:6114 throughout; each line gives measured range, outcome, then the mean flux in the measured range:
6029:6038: -0.18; 18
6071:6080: -0.27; 18.1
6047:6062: -0.08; 17.7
